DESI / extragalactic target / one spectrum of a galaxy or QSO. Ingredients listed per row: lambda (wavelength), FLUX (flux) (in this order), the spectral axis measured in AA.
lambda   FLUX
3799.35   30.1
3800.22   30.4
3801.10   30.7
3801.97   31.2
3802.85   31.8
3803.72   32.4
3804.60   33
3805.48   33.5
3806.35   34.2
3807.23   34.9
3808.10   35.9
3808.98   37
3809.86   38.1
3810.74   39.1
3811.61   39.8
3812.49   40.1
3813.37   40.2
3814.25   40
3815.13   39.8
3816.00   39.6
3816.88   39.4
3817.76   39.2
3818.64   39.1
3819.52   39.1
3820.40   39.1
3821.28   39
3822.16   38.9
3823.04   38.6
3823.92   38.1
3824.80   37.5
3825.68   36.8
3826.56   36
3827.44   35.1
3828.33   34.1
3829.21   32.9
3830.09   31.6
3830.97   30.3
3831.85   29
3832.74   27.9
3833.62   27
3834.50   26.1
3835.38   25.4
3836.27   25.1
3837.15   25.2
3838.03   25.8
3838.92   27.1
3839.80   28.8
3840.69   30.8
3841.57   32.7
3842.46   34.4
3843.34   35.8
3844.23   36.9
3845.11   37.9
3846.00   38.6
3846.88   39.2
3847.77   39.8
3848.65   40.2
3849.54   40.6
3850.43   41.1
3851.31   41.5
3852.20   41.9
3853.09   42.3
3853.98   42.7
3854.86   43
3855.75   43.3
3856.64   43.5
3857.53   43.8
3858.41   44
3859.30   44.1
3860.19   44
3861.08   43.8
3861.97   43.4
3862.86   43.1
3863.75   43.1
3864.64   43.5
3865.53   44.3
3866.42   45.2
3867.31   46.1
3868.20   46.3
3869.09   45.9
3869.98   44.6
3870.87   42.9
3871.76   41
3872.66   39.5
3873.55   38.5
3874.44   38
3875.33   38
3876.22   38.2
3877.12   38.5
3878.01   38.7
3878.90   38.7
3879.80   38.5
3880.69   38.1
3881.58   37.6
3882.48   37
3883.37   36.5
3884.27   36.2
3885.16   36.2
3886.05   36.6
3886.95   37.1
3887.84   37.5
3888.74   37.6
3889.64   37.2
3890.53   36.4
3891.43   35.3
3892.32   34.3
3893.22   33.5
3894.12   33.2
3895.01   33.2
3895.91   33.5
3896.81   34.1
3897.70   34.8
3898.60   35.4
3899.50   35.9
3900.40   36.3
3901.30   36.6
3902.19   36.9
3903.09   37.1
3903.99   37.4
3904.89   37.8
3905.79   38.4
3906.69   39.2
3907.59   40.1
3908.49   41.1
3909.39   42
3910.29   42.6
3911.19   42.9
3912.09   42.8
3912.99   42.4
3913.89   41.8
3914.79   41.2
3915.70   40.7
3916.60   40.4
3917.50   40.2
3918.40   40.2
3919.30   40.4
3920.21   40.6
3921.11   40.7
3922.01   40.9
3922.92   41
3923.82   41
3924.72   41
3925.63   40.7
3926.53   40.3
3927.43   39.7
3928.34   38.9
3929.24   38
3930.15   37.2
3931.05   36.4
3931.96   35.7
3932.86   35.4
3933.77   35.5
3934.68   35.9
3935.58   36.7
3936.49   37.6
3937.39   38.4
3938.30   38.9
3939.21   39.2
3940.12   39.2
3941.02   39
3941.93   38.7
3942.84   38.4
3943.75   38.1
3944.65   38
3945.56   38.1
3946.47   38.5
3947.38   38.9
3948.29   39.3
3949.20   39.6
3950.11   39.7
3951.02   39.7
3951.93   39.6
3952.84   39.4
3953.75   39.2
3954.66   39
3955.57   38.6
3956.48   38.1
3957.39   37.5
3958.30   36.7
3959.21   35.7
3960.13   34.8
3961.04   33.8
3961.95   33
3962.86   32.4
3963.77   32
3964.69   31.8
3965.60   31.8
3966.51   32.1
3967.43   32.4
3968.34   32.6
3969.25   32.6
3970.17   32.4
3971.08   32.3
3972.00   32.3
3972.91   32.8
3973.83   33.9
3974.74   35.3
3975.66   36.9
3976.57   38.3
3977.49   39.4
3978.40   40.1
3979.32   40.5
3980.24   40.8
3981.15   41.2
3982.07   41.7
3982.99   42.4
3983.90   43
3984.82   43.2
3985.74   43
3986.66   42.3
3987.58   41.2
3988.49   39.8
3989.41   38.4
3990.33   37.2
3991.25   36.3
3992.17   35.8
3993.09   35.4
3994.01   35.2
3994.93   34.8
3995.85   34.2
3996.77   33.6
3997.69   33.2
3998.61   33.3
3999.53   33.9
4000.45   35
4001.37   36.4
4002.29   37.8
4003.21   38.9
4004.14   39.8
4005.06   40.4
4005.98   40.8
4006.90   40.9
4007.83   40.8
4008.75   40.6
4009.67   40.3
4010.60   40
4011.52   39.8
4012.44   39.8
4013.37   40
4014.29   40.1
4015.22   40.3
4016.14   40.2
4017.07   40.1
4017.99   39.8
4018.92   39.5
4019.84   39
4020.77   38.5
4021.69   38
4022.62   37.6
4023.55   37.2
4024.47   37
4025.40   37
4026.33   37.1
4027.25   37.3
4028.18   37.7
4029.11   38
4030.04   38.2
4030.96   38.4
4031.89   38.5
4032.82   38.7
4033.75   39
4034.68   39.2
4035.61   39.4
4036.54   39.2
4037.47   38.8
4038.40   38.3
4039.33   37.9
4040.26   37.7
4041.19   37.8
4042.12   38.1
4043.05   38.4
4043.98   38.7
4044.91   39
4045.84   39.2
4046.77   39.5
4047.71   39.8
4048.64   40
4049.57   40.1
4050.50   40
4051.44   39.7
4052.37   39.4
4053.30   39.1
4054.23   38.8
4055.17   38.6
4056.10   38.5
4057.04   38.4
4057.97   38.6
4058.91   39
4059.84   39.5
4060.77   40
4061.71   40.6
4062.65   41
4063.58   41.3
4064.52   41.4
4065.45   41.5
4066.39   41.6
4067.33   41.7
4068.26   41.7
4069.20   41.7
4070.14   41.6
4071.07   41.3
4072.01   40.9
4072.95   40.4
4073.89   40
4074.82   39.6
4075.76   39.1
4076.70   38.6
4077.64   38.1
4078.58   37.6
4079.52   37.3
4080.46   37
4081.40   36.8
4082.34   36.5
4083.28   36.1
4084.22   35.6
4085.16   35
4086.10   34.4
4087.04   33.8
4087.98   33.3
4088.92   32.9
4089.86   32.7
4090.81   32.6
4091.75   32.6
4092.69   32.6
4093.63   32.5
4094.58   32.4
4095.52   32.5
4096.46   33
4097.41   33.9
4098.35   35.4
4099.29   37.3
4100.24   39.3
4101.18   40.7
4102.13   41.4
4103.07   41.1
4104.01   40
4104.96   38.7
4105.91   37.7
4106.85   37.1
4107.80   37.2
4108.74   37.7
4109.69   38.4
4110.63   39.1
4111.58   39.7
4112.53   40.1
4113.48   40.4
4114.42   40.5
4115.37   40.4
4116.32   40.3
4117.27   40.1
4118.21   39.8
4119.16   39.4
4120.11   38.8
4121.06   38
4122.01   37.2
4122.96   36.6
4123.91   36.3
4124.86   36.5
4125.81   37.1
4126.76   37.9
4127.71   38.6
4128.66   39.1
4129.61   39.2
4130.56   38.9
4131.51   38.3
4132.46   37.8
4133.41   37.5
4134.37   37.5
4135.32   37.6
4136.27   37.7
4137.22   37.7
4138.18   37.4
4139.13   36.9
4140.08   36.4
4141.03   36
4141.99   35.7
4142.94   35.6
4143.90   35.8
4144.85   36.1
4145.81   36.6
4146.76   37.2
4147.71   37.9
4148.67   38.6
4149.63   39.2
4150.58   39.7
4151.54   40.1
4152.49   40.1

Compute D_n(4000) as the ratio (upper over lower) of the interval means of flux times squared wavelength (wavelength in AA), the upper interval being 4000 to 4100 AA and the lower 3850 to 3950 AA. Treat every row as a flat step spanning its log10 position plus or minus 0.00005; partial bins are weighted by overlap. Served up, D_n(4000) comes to 1.0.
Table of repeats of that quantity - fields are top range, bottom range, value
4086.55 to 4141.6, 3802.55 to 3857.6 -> 1.19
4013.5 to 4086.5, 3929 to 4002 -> 1.10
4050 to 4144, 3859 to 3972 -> 1.09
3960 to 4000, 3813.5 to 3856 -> 1.09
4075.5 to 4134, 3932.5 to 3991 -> 1.07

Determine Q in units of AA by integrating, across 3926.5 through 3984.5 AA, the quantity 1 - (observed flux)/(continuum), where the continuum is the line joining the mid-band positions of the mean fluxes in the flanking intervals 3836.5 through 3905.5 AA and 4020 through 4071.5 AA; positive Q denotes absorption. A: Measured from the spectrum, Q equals 2.5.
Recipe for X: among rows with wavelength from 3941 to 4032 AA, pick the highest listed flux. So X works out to 43.2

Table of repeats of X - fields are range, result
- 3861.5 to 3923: 46.3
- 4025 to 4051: 40.1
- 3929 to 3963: 39.7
